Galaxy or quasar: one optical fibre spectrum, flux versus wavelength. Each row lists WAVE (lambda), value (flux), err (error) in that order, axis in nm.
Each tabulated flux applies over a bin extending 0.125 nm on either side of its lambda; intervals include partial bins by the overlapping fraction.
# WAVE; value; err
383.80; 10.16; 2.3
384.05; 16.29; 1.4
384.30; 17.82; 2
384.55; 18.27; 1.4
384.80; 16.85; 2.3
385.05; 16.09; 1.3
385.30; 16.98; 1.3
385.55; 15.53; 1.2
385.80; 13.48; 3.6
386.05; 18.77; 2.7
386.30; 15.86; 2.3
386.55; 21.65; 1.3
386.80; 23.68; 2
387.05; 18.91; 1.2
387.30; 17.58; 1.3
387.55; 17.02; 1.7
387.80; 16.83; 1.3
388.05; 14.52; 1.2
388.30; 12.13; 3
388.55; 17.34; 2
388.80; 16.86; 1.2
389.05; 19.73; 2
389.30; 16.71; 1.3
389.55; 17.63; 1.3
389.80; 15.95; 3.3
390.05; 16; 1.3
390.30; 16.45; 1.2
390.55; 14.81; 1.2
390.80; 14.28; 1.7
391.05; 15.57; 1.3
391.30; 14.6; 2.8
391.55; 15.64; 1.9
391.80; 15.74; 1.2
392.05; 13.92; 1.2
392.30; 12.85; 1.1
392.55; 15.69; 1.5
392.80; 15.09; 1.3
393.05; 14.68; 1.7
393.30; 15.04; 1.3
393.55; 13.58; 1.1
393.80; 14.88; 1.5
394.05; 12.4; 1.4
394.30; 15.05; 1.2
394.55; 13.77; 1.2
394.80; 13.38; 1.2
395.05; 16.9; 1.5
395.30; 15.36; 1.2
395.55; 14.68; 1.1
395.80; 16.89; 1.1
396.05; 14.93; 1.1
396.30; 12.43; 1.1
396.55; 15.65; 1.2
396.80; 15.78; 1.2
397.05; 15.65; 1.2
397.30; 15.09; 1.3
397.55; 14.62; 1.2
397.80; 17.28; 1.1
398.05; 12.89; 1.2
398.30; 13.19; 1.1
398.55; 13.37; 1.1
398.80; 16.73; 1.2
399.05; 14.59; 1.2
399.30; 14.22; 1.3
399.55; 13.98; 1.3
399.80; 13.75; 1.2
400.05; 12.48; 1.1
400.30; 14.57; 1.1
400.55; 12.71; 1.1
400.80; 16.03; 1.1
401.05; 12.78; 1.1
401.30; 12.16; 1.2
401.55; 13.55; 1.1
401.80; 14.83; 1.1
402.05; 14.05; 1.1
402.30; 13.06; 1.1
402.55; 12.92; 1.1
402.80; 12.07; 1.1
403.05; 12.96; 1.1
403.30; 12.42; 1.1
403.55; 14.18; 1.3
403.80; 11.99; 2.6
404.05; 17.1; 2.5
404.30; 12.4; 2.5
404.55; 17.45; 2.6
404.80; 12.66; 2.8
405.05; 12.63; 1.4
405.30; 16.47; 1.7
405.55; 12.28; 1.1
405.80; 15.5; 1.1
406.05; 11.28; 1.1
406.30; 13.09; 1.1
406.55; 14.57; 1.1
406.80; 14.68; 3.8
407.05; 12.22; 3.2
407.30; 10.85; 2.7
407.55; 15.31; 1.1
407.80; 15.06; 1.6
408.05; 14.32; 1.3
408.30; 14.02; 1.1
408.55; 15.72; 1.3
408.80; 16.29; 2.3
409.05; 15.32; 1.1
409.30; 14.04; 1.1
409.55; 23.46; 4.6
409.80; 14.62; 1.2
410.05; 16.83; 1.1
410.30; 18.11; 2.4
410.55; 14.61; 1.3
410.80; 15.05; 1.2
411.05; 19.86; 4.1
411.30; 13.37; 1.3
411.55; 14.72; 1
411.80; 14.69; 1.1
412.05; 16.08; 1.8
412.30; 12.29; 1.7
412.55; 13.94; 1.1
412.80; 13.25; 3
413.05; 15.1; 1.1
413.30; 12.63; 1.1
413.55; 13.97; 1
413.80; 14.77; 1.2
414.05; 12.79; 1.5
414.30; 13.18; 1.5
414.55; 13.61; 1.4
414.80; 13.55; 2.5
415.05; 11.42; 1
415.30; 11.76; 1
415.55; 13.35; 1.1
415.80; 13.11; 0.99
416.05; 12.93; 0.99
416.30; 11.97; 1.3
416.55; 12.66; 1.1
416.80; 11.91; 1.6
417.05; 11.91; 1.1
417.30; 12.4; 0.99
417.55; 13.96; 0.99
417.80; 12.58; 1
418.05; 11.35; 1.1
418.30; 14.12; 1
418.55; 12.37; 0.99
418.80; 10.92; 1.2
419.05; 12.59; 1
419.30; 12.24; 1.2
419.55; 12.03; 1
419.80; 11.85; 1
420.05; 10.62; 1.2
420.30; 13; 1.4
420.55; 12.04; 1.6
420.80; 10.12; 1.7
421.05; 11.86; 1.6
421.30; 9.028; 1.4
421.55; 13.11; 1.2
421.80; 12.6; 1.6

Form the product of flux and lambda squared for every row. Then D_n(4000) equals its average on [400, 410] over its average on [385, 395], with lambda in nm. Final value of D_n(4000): 1.0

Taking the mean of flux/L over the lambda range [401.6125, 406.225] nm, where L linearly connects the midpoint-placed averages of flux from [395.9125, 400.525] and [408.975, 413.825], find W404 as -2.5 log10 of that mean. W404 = 0.09 mag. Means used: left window 14.5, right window 15.3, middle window 13.7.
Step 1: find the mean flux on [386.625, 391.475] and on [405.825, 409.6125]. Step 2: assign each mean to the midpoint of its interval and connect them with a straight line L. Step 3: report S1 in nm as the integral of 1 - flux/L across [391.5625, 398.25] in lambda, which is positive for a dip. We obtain 0.522 nm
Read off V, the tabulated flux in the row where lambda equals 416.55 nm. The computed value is 12.66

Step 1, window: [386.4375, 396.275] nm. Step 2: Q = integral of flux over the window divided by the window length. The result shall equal 15.8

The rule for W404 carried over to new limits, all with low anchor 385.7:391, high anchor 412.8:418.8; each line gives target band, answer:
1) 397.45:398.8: 0.07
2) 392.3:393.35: 0.10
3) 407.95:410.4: -0.17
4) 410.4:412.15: -0.15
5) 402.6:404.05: 0.13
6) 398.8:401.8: 0.10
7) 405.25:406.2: 0.06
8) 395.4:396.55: 0.07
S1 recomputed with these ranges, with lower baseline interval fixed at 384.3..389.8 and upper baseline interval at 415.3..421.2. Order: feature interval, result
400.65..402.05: 0.10 nm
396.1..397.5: 0.07 nm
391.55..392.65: 0.12 nm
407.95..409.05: -0.11 nm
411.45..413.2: -0.14 nm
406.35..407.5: 0.07 nm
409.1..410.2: -0.28 nm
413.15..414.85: -0.08 nm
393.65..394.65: 0.13 nm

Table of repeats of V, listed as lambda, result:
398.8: 16.73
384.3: 17.82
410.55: 14.61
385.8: 13.48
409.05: 15.32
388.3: 12.13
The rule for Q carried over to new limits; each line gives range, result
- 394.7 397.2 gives 15.2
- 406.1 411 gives 15.2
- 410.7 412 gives 15.6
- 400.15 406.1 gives 13.7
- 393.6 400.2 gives 14.6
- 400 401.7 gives 13.5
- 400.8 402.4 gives 13.6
